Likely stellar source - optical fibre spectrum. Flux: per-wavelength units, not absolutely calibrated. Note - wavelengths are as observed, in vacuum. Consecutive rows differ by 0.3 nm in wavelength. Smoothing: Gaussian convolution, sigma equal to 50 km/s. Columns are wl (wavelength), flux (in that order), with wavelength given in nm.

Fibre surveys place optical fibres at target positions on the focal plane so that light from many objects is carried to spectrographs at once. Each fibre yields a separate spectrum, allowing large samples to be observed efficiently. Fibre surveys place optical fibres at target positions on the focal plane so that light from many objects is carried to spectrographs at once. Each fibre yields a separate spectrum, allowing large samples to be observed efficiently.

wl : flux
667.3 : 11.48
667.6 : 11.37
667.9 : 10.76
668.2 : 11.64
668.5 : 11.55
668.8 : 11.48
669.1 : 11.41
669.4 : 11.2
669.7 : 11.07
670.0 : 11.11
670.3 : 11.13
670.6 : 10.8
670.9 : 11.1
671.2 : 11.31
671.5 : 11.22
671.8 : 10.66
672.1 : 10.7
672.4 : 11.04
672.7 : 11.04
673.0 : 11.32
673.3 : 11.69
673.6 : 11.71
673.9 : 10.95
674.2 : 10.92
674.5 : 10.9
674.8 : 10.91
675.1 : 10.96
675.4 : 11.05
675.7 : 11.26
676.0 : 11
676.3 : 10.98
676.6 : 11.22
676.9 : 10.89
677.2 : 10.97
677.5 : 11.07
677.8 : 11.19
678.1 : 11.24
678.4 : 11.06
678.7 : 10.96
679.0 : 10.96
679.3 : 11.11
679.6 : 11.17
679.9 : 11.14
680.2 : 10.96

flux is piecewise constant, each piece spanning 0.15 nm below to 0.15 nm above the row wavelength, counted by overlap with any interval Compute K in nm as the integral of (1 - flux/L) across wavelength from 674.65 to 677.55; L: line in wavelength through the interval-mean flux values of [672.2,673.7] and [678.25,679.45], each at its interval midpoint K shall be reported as 0.035 nm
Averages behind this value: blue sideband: 11.3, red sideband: 11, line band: 11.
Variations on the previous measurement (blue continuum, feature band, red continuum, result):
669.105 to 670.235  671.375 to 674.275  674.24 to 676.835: -0.01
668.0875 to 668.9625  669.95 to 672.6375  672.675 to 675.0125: 0.08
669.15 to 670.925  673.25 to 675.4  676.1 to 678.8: -0.01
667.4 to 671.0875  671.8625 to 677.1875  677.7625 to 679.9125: 0.03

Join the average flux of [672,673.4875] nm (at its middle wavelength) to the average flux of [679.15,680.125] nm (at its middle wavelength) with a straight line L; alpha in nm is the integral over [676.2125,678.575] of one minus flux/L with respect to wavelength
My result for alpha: 0.01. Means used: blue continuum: 11.2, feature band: 11.1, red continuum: 11.1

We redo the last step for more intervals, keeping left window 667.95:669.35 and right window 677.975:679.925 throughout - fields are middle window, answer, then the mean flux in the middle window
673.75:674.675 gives 0.03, 10.9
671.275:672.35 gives 0.04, 10.9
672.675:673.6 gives -0.01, 11.5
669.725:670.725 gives 0.03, 11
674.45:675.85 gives 0.02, 11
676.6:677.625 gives 0.01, 11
